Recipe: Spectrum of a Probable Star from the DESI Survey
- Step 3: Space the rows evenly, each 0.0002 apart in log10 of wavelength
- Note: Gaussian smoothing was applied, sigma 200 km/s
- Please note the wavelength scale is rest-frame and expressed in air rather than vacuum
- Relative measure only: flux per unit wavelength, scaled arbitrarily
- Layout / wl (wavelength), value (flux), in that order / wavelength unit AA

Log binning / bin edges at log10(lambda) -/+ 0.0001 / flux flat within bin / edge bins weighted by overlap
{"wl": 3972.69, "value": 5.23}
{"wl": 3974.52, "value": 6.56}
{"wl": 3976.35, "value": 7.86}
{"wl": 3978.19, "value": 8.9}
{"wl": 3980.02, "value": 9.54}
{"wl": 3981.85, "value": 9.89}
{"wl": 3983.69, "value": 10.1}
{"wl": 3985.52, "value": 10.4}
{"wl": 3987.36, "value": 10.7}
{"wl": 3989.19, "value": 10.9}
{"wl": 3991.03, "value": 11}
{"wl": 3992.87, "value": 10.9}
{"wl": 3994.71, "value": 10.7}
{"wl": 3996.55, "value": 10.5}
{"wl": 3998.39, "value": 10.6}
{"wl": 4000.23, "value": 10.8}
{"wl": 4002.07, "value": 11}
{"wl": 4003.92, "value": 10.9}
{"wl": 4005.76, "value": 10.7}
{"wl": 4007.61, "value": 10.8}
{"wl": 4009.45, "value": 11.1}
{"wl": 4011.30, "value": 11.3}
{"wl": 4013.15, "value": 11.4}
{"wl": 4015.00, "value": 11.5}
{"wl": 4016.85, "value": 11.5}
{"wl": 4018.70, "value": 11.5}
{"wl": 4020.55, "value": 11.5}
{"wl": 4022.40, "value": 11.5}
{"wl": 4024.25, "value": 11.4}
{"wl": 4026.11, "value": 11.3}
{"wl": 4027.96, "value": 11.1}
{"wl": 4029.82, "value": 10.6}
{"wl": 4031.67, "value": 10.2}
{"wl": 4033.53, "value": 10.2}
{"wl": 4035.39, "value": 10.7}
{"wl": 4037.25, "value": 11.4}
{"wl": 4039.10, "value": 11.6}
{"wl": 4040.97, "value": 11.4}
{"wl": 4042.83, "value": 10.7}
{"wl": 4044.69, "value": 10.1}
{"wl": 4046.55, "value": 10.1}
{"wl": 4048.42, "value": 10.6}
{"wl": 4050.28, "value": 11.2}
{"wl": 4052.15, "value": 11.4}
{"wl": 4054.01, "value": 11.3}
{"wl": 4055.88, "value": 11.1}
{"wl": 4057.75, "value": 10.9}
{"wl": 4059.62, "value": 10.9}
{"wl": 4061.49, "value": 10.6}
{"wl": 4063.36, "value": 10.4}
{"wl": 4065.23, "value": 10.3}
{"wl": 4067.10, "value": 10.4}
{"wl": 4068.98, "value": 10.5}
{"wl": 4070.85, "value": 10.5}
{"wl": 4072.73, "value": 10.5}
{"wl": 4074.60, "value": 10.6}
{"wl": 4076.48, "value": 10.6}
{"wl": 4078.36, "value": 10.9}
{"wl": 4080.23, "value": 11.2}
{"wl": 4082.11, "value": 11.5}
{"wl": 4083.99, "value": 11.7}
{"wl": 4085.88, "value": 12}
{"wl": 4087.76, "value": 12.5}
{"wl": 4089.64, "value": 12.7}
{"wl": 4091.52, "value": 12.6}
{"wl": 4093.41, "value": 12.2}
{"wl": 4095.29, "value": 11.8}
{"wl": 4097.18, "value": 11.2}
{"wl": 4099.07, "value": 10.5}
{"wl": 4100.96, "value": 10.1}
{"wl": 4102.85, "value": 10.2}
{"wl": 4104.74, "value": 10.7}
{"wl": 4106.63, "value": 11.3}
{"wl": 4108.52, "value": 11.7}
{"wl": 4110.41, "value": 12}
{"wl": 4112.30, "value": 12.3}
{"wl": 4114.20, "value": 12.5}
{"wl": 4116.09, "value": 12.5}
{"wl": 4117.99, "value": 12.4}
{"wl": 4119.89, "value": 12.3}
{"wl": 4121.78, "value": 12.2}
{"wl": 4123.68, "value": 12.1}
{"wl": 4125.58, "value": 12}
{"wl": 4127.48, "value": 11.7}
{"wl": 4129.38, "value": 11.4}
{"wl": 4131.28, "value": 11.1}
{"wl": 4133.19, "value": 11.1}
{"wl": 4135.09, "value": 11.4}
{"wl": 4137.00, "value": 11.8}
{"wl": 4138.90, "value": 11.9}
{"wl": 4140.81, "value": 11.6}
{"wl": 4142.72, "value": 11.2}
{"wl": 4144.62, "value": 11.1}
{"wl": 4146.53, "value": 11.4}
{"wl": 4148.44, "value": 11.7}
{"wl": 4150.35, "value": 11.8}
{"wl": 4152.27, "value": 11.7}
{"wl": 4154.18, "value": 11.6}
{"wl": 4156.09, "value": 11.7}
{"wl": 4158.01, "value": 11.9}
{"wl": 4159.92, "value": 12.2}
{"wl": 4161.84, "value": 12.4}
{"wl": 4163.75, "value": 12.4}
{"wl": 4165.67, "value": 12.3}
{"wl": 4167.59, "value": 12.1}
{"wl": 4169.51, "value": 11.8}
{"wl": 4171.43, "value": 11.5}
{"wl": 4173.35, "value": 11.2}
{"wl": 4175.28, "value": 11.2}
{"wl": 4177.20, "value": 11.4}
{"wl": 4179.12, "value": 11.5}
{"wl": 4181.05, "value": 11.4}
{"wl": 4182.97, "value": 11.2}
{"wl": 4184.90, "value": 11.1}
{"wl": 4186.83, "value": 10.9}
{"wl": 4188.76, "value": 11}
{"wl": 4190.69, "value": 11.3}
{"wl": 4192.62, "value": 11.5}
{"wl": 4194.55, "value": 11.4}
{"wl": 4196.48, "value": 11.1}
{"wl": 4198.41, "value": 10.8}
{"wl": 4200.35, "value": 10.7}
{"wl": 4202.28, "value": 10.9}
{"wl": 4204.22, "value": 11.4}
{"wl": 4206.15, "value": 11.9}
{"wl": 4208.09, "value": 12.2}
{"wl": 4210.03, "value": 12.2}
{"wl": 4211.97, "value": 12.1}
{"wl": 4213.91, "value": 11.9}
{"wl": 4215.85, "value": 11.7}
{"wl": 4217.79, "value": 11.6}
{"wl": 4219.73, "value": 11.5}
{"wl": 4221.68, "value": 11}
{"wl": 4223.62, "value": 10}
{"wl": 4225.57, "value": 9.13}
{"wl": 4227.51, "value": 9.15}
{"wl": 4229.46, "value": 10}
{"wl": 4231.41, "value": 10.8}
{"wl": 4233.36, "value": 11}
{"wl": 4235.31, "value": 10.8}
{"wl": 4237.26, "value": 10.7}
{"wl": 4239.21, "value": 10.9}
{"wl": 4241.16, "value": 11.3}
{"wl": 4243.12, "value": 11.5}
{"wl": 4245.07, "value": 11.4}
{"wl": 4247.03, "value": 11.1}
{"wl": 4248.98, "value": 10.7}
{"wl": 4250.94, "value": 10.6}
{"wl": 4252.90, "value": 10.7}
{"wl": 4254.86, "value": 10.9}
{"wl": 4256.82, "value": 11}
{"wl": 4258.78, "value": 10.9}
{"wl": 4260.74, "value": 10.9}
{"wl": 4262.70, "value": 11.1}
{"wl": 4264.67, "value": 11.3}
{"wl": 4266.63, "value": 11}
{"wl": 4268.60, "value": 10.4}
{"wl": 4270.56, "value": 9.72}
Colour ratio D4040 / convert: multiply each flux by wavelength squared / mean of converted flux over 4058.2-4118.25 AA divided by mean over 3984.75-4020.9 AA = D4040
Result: 1.07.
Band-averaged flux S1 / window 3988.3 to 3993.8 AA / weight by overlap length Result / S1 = 10.9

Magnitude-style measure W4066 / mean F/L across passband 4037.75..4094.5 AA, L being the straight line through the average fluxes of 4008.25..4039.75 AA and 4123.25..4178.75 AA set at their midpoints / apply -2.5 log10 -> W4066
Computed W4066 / 0.022 mag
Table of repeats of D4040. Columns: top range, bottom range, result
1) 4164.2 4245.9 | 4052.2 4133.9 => 1.04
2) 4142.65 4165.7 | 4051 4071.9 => 1.15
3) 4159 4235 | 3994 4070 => 1.12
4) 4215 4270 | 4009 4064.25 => 1.08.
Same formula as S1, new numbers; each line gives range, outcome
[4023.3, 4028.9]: 11.3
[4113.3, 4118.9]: 12.5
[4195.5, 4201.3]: 10.9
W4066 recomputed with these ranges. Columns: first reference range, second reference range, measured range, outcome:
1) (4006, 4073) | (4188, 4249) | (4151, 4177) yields -0.07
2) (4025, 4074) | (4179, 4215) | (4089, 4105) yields -0.04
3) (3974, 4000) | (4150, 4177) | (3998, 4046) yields -0.07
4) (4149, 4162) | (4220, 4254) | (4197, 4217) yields -0.05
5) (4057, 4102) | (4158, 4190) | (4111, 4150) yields -0.04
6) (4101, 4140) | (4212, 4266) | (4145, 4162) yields -0.03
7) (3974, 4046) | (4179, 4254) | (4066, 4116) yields -0.05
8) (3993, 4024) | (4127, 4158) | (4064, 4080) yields 0.07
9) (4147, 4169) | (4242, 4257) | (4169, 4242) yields 0.03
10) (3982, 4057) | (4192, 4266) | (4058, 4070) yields 0.04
